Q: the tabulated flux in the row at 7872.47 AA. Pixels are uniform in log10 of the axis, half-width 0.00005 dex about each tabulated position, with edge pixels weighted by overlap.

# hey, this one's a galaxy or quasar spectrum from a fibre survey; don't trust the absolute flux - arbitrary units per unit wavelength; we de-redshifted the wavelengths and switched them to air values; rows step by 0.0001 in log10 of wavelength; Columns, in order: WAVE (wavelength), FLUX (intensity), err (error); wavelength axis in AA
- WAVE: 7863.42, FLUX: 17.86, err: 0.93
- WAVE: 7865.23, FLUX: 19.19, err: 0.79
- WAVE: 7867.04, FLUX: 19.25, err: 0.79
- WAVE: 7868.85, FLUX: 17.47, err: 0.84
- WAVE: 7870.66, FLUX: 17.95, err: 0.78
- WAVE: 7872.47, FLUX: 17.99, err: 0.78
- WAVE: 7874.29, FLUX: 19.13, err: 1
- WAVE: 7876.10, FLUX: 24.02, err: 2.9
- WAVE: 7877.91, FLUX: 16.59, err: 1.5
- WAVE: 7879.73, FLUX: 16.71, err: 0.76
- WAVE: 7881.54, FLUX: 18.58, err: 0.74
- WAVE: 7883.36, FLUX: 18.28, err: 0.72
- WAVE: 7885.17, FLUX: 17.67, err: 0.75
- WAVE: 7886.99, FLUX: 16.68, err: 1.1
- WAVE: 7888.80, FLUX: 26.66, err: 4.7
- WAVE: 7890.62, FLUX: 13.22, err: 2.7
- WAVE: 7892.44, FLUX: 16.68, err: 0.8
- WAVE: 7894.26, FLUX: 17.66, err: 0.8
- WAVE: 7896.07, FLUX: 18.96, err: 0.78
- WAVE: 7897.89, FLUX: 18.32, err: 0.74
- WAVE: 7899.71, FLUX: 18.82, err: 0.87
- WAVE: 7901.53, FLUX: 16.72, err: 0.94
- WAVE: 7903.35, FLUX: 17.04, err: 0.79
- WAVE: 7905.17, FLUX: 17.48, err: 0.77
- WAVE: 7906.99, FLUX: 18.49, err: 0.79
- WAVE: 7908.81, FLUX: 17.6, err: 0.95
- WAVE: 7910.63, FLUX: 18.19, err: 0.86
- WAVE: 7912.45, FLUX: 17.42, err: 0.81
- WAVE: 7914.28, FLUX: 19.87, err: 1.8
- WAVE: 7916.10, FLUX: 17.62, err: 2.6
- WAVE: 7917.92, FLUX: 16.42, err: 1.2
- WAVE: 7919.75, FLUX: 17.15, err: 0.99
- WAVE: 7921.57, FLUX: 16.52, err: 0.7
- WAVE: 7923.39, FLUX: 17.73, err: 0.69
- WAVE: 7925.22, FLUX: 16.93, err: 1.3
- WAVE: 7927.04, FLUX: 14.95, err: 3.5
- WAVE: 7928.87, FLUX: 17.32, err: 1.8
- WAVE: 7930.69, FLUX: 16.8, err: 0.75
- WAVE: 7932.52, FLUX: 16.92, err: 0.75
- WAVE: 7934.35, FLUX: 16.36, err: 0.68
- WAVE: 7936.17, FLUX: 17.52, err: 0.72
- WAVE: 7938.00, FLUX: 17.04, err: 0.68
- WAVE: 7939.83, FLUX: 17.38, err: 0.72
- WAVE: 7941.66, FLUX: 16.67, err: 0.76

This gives 17.99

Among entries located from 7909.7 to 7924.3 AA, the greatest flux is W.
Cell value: 19.87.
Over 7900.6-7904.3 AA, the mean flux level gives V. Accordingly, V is 16.9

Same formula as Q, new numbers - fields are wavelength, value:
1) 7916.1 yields 17.62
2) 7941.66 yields 16.67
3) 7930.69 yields 16.8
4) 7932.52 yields 16.92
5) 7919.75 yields 17.15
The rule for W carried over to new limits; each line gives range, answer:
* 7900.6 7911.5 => 18.49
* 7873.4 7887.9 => 24.02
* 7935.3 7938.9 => 17.52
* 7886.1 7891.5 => 26.66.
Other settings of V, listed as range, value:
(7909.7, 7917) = 18.3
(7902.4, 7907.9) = 17.7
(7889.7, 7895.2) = 15.9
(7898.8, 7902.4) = 17.8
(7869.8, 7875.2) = 18.4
